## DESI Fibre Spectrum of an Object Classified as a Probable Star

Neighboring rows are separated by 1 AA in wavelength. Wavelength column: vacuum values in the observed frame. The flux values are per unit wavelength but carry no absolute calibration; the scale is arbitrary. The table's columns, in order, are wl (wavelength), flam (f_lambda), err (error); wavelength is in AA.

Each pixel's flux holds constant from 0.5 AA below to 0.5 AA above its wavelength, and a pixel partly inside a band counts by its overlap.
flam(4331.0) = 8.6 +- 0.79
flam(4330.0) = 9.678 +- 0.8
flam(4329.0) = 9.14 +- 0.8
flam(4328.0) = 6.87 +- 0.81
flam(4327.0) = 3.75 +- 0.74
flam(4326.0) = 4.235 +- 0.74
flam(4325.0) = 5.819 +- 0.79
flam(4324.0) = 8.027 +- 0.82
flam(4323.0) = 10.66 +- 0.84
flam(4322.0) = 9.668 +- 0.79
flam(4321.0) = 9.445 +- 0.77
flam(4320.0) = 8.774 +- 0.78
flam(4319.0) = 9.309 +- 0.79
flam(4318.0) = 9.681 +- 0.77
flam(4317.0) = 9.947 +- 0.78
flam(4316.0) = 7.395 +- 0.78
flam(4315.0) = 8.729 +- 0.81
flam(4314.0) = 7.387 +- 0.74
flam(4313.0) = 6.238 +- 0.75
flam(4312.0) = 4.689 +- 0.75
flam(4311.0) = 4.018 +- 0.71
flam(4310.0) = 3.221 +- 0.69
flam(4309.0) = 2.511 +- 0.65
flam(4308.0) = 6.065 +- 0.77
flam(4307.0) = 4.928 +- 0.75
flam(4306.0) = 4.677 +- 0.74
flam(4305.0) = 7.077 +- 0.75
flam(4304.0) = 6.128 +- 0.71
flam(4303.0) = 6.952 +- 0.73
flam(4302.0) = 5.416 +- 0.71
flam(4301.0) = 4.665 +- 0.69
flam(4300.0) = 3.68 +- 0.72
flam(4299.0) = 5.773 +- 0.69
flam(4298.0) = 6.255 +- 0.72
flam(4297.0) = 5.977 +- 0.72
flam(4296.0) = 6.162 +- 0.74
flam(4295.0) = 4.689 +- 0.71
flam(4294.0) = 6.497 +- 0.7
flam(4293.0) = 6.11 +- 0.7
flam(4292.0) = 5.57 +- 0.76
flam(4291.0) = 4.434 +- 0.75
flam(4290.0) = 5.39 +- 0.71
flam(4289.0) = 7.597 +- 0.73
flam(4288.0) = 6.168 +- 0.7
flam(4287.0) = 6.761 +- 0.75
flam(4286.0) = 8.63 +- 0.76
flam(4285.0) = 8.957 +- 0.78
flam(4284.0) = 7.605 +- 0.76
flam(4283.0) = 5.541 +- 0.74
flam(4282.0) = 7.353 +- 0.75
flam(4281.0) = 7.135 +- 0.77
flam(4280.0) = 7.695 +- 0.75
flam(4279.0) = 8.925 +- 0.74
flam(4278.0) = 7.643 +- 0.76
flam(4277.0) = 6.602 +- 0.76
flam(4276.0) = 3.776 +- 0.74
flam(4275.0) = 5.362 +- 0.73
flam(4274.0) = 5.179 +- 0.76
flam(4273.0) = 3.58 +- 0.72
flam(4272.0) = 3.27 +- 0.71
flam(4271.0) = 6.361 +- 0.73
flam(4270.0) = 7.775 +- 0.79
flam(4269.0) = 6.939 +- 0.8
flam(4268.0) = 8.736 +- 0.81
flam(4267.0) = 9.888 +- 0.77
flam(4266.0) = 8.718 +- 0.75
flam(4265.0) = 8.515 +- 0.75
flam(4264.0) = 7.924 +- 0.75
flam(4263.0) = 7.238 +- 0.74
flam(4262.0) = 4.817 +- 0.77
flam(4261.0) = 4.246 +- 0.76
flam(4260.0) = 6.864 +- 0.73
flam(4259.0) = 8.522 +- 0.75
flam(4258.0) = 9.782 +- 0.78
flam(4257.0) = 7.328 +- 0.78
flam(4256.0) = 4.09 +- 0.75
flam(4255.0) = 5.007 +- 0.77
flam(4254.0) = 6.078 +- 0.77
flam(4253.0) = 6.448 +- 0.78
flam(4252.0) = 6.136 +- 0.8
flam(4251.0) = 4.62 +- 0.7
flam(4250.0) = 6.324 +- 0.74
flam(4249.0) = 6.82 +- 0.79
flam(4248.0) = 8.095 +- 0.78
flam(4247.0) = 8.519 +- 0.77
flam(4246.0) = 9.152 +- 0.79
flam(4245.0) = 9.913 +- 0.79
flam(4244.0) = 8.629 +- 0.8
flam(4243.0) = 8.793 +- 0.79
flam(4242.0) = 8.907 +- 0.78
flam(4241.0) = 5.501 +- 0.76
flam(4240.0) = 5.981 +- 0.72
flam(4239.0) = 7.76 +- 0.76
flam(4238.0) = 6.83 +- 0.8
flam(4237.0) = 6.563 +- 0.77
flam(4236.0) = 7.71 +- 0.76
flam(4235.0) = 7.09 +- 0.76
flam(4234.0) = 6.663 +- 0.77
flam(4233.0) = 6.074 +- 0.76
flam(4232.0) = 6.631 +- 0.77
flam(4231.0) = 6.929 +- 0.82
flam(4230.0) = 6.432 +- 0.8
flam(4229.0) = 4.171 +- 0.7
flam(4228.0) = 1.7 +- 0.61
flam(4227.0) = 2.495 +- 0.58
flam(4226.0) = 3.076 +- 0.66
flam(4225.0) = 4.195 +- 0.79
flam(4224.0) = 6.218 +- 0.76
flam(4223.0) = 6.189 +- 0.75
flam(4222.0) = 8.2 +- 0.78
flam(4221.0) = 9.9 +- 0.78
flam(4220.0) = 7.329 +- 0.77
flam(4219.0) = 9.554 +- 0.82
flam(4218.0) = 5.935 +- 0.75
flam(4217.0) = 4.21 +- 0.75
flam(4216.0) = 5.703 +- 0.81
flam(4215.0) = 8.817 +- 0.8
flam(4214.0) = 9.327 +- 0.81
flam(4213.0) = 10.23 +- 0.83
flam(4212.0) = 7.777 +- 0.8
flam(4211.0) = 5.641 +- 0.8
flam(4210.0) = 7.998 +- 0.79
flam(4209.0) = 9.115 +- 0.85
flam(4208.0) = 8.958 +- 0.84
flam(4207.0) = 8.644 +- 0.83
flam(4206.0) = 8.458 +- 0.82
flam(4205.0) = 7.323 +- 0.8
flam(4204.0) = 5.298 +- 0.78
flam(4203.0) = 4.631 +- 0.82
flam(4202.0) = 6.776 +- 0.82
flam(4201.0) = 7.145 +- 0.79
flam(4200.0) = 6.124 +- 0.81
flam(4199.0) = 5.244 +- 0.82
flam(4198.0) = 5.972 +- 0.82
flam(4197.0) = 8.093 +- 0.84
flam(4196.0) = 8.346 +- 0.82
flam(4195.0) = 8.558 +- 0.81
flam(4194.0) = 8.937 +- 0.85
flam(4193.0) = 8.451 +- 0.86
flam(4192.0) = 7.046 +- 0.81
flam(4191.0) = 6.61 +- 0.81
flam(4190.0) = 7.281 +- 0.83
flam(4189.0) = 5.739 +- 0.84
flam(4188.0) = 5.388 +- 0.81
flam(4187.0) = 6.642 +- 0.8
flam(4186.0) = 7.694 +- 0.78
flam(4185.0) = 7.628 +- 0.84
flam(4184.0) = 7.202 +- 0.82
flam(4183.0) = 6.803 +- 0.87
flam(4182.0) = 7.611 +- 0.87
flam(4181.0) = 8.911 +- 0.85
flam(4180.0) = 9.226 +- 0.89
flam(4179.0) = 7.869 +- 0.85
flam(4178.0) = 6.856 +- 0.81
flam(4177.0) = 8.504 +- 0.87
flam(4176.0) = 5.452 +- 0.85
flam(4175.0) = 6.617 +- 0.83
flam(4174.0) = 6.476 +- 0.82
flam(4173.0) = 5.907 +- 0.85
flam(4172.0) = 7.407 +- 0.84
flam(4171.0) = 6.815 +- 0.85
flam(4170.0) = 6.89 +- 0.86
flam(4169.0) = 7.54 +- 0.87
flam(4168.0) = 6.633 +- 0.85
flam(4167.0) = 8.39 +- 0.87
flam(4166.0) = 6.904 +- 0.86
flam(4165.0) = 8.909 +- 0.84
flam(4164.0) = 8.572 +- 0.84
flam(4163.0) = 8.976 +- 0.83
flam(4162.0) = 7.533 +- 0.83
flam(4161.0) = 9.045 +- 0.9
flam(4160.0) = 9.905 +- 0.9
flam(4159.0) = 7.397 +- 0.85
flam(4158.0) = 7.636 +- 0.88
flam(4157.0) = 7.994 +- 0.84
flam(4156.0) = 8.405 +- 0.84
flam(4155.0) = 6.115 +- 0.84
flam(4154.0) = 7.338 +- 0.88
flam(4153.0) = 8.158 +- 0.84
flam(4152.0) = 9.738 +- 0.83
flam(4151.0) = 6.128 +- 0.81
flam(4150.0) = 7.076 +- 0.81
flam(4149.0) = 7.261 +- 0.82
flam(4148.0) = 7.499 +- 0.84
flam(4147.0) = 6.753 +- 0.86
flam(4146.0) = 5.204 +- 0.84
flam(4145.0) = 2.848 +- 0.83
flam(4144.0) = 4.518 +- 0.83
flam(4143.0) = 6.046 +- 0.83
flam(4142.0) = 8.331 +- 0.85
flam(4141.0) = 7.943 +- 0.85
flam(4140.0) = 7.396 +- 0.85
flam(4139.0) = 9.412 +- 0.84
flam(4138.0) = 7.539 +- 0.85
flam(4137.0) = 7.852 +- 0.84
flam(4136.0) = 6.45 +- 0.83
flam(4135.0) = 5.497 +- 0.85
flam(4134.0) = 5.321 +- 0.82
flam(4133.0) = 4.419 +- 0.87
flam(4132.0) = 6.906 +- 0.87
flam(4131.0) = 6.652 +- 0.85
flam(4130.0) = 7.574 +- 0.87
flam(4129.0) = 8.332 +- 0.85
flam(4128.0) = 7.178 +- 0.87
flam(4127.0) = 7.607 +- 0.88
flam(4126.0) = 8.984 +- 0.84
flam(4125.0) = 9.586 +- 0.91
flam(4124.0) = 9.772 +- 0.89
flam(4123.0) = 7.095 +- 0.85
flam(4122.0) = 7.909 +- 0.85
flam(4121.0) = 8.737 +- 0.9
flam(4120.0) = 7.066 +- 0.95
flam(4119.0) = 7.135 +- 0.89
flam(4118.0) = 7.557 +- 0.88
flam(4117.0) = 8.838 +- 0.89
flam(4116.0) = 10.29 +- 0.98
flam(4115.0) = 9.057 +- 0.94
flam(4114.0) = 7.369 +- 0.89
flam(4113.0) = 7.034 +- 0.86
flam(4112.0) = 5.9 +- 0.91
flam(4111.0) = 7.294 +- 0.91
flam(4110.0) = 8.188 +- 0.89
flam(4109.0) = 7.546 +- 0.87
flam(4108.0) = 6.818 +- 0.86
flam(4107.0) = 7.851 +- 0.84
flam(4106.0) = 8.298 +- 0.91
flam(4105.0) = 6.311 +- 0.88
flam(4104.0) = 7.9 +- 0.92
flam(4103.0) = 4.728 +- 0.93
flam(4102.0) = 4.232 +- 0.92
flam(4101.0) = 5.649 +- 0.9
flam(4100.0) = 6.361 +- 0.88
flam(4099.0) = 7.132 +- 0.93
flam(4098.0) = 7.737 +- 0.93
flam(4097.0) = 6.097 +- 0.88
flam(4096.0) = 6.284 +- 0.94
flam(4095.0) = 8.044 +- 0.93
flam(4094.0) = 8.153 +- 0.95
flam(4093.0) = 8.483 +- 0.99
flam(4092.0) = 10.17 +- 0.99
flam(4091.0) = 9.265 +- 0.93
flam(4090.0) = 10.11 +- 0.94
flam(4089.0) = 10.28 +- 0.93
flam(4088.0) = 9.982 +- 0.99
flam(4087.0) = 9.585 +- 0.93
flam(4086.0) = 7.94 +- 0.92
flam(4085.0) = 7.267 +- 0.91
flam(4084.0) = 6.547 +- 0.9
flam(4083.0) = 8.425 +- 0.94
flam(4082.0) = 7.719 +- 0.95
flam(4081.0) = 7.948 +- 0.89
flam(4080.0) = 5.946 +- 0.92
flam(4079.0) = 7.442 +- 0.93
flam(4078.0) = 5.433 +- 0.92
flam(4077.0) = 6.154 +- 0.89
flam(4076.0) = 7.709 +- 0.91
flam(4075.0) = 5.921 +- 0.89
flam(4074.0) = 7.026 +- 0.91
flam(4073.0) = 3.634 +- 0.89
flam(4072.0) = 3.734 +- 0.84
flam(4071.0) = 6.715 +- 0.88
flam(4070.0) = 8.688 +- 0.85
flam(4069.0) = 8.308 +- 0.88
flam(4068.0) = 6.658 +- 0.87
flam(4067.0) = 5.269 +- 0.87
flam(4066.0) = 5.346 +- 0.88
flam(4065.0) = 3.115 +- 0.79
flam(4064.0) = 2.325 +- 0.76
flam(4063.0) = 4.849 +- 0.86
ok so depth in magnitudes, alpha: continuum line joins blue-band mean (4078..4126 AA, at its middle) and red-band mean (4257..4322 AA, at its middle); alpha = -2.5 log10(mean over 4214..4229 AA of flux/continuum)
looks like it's 0.17 mag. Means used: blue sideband 7.76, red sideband 6.62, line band 6.02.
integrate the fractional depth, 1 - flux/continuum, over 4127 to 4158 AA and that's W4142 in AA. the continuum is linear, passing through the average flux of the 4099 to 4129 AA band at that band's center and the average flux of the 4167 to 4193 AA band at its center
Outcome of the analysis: 1.7 AA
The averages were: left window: 7.53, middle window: 6.95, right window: 7.12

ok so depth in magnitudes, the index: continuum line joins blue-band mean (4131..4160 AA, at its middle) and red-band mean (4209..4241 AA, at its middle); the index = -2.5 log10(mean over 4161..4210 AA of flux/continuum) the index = -0.092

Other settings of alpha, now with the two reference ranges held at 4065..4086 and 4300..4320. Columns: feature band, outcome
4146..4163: -0.19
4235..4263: -0.11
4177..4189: -0.16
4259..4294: -0.07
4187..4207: -0.09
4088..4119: -0.18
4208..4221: -0.22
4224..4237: 0.19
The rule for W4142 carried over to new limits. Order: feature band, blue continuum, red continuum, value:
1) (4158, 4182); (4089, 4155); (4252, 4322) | -1.9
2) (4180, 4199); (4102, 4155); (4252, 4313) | -1.4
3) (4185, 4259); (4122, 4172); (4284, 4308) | -2.5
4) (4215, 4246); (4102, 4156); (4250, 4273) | 1.1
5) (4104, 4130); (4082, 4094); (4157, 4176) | 1.4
